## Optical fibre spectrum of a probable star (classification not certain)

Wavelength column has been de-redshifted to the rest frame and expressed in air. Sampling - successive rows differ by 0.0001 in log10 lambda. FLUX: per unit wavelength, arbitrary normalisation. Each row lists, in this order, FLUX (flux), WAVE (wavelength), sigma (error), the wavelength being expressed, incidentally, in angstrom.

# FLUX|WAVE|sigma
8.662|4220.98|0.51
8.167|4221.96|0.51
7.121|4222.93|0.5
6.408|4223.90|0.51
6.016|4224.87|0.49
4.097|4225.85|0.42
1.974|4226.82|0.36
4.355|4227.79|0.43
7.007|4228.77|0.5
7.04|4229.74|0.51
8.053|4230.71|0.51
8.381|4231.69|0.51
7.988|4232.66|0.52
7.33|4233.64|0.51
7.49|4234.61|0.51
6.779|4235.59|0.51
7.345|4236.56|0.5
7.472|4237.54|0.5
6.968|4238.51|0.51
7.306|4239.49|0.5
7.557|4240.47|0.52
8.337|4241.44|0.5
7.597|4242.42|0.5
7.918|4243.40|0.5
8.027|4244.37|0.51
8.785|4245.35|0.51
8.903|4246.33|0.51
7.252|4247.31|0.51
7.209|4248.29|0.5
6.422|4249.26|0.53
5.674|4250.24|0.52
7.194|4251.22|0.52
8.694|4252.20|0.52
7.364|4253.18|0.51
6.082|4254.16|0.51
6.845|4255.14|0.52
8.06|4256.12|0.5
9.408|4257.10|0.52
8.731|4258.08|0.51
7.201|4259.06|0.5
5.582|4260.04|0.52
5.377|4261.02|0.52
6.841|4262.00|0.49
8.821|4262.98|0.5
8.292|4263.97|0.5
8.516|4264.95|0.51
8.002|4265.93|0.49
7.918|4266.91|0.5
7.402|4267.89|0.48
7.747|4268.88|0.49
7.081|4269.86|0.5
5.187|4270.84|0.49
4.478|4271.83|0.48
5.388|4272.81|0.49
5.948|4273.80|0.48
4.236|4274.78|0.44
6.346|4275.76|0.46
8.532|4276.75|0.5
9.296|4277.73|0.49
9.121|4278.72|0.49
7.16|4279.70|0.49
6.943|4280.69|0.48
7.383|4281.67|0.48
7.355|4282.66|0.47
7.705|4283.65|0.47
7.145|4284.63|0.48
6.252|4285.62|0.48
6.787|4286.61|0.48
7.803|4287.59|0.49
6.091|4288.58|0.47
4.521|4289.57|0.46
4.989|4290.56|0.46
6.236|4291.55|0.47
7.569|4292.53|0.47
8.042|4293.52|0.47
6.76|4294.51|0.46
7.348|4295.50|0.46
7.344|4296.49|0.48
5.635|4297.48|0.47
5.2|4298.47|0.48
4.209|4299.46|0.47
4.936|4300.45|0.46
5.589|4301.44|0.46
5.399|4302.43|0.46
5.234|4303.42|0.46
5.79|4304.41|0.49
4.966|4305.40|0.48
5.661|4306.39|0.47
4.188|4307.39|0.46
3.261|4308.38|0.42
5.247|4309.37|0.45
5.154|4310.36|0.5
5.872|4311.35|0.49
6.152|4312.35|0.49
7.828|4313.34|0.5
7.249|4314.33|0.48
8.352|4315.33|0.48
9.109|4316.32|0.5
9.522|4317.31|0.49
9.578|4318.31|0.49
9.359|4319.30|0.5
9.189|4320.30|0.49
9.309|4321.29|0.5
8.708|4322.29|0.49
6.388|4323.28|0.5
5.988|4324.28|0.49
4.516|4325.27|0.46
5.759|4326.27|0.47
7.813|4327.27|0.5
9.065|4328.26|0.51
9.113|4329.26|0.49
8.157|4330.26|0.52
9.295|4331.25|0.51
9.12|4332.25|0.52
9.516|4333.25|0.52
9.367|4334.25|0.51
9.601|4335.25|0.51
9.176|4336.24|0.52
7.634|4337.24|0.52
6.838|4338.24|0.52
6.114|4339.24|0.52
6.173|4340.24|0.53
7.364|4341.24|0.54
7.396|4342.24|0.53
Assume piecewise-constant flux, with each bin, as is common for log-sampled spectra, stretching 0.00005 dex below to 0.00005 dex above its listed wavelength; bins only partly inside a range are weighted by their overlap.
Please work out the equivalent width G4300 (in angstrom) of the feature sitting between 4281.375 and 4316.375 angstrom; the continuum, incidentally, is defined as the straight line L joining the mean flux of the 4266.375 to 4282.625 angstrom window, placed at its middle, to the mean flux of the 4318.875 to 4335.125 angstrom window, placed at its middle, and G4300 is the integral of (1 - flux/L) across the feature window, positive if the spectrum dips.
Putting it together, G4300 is 6.0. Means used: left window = 6.9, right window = 8.19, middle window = 6.19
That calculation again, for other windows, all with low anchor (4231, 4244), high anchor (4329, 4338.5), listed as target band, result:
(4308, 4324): 2.0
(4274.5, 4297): 3.2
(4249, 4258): 0.5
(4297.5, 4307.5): 3.9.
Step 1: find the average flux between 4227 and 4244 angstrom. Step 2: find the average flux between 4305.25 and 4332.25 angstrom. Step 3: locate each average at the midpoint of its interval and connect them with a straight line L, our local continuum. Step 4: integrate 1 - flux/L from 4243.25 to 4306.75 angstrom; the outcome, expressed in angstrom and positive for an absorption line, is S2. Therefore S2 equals 3.62 angstrom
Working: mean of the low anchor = 7.26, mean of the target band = 6.86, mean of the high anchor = 7.28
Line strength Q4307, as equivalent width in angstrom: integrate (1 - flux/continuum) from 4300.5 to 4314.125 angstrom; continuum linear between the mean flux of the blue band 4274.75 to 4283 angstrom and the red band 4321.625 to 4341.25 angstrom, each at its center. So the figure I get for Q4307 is 4.0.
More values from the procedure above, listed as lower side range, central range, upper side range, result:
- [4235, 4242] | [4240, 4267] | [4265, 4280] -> -1.4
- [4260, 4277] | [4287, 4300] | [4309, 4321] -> 1.8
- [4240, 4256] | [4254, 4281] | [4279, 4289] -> 0.4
